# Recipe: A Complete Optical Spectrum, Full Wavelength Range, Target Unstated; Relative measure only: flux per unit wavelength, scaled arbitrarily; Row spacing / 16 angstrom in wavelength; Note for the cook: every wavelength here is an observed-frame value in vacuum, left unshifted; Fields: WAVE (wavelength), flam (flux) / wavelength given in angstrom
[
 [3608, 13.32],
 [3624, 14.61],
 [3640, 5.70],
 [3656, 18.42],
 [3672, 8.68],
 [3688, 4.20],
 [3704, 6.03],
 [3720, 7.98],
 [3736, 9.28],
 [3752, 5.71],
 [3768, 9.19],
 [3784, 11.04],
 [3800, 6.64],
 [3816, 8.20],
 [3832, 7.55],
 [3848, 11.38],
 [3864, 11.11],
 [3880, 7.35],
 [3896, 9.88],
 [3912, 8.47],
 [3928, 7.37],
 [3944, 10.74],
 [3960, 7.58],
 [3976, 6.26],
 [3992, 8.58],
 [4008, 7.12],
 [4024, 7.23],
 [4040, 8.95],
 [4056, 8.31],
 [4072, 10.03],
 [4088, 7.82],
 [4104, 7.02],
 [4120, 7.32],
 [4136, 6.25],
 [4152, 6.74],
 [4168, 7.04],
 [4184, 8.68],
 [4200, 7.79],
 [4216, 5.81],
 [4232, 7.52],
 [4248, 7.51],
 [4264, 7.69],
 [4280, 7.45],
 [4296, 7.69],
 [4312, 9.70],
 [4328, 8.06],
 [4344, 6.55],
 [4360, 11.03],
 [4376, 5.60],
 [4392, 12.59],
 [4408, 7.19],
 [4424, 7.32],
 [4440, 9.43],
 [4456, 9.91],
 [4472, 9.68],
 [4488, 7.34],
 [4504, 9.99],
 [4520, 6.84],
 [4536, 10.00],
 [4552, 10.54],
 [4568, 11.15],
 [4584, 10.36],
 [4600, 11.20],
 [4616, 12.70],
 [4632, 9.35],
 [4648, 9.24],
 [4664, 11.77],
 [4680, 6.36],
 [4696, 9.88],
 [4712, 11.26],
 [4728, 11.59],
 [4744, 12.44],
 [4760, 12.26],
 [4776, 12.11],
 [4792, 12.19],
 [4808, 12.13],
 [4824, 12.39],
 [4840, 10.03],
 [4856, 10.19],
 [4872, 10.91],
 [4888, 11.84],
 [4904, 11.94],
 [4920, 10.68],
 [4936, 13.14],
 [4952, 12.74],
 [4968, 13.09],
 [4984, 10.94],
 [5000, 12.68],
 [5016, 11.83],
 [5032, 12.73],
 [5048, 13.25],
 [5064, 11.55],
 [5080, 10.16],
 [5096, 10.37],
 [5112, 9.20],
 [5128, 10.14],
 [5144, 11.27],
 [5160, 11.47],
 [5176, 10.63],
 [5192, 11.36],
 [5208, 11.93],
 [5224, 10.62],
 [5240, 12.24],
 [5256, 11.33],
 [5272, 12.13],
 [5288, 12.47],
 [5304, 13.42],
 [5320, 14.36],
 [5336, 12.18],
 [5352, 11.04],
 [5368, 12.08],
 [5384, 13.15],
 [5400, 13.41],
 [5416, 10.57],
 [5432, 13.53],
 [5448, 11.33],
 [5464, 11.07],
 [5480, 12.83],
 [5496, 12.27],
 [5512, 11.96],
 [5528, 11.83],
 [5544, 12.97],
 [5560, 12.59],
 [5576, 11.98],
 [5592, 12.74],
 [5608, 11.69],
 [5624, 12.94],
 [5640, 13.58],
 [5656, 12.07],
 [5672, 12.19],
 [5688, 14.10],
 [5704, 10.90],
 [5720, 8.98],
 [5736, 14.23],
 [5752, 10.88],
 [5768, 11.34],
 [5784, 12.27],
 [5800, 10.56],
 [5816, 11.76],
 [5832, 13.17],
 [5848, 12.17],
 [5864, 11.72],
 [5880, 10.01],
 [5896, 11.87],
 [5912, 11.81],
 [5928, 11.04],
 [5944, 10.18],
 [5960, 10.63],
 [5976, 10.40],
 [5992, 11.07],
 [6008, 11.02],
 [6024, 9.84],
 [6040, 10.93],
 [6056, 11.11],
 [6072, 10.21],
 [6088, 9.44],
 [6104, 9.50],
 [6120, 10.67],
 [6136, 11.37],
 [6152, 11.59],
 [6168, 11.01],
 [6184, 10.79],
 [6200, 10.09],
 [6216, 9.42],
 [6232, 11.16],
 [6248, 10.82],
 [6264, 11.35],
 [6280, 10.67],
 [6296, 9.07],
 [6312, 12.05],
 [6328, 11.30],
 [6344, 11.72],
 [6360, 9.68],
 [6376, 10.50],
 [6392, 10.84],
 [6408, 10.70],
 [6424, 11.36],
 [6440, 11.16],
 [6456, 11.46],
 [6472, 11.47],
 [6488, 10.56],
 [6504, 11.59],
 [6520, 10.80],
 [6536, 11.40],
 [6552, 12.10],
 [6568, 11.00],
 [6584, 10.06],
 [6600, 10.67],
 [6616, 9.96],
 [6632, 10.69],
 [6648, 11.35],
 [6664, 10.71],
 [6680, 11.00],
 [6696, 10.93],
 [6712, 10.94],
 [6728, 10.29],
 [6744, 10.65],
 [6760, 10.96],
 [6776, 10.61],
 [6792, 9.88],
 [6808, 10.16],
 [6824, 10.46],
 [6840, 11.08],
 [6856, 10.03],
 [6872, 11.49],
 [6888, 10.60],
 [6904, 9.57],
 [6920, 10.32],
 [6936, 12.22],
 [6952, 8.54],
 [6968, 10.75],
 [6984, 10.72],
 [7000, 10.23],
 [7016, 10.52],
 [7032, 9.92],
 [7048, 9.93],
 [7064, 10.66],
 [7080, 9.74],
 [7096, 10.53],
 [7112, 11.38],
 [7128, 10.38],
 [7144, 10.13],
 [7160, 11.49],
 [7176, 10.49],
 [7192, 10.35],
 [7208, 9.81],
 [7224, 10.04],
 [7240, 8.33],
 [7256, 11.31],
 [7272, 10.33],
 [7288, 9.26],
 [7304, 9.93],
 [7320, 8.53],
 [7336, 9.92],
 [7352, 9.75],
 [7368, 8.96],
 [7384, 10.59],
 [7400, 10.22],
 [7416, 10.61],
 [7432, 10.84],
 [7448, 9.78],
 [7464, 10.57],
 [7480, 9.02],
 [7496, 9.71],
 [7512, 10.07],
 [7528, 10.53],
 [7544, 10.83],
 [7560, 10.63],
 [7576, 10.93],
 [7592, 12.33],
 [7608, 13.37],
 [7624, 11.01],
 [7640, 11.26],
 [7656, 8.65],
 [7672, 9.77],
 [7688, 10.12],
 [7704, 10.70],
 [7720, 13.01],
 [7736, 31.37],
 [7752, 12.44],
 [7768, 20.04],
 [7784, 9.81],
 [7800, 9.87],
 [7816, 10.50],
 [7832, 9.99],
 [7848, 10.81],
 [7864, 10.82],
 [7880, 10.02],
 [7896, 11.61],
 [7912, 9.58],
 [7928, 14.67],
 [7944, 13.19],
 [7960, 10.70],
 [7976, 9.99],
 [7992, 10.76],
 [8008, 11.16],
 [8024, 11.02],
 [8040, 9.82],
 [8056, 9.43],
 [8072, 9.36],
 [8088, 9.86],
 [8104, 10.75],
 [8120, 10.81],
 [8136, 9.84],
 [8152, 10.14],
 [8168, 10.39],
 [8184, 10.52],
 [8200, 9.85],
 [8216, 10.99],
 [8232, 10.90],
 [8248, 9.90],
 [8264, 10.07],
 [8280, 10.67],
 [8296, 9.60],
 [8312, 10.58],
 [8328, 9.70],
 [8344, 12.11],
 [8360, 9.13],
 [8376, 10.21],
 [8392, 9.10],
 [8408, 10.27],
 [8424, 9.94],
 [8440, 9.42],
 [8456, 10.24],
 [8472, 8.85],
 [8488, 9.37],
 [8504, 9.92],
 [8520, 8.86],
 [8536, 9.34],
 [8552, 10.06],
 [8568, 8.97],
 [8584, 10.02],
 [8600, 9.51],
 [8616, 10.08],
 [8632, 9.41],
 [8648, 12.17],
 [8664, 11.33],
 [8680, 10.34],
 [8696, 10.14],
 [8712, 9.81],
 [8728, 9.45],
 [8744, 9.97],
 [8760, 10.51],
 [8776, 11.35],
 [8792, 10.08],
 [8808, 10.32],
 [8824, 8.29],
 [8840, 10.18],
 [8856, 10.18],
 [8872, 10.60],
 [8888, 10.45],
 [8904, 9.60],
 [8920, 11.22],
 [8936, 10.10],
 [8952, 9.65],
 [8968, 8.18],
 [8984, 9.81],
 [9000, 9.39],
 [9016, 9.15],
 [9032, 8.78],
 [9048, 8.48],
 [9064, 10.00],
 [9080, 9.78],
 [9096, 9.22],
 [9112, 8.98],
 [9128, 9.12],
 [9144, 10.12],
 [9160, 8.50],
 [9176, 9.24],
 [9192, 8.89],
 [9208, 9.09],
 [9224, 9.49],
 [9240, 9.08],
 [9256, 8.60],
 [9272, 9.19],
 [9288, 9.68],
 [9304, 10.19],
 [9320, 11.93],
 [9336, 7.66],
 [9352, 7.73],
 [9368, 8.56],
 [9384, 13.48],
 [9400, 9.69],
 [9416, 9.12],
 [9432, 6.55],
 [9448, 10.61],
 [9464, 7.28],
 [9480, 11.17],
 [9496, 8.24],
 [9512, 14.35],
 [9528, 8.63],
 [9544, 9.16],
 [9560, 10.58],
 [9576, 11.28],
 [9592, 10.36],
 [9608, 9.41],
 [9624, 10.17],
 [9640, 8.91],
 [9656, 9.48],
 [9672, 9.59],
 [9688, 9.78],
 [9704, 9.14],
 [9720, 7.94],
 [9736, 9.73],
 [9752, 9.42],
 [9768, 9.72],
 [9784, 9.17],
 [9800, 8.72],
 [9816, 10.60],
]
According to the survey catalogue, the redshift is 0.179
